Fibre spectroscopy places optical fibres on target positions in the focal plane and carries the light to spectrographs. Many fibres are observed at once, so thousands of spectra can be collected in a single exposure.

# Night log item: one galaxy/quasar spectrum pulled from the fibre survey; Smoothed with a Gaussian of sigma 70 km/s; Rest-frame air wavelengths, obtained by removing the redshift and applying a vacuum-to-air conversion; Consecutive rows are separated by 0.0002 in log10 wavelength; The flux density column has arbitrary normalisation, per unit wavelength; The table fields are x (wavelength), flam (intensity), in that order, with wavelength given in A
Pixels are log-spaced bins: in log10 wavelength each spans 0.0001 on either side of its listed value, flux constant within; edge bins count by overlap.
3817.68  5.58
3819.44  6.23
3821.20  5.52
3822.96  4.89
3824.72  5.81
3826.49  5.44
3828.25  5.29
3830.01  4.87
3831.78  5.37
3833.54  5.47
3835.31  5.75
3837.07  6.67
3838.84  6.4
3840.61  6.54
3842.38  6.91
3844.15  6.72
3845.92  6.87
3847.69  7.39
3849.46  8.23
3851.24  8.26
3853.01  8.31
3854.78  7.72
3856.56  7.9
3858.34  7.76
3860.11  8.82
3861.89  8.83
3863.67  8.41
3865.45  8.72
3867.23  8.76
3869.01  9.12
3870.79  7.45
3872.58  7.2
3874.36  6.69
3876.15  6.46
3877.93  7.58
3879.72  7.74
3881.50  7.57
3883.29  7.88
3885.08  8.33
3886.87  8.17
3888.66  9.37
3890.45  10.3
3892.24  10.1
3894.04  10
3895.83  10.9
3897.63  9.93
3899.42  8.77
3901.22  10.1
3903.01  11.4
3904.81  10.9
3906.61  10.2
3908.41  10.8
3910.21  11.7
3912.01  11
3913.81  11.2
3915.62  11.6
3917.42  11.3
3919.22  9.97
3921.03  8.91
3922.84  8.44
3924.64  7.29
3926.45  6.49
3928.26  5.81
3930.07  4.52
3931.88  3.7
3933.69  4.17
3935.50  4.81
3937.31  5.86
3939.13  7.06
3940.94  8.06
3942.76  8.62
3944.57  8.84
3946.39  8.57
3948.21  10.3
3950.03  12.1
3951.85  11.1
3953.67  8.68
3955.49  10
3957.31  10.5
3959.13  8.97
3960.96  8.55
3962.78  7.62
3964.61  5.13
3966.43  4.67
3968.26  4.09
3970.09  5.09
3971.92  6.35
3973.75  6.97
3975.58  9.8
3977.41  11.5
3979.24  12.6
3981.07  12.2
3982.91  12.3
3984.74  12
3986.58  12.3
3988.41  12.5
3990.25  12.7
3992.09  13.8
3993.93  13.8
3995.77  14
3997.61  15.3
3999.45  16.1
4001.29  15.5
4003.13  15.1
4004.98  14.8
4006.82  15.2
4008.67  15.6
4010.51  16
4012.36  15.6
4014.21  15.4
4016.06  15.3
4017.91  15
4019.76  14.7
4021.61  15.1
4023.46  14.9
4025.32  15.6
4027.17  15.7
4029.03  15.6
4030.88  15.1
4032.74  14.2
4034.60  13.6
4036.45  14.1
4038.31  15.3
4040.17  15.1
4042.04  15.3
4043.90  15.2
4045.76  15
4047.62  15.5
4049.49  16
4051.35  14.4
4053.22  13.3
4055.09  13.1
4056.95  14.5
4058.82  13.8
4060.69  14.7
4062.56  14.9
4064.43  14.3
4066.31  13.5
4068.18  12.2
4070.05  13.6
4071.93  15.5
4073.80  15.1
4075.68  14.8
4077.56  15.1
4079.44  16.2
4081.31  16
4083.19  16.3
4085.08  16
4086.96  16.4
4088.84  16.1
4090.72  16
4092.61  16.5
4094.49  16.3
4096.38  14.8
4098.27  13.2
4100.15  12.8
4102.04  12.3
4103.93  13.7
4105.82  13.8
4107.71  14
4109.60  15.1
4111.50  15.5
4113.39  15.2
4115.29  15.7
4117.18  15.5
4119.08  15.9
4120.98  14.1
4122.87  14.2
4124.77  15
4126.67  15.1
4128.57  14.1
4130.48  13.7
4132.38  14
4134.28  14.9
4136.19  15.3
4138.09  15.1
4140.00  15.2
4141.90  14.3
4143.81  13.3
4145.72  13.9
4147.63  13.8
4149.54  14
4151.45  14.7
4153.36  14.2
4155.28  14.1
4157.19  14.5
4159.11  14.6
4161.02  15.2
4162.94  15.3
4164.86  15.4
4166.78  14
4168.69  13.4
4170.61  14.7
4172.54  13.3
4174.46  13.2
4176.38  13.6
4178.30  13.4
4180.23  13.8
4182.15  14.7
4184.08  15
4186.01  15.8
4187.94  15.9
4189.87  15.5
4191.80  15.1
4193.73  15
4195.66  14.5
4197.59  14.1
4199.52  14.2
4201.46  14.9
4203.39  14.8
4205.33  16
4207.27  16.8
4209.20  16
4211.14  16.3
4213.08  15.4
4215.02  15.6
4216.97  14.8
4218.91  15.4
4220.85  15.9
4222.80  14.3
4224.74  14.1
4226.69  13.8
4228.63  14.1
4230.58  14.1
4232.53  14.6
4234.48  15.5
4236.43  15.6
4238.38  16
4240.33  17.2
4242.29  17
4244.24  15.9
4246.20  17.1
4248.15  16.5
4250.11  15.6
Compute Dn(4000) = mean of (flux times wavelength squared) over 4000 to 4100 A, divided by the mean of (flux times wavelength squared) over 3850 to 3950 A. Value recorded 1.9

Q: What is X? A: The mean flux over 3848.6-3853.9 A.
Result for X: 8.27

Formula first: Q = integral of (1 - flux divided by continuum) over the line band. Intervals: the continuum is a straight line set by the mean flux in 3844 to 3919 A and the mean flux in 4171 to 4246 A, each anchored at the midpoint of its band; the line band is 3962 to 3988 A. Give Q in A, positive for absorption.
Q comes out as 4.7 A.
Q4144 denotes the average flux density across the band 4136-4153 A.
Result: 14.4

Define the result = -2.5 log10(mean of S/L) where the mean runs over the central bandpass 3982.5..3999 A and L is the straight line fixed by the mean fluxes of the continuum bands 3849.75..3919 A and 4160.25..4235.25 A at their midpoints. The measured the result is -0.20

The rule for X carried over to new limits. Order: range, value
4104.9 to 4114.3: 14.7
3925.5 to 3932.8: 5.14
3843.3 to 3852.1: 7.49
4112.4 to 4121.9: 15.3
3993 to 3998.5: 14.4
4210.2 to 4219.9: 15.5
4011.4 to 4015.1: 15.5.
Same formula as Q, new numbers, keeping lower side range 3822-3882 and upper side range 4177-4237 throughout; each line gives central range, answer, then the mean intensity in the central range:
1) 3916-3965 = 5.58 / 8.05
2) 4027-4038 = -3.53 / 14.7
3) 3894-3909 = -3.89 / 10.3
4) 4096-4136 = -4.47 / 14.4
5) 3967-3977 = 3.21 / 6.65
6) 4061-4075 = -2.69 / 14.2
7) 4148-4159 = -0.39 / 14.3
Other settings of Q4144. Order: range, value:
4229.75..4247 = 15.9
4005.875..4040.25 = 15.1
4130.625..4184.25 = 14.3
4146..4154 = 14.2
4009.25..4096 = 15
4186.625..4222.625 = 15.3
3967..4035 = 13.2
